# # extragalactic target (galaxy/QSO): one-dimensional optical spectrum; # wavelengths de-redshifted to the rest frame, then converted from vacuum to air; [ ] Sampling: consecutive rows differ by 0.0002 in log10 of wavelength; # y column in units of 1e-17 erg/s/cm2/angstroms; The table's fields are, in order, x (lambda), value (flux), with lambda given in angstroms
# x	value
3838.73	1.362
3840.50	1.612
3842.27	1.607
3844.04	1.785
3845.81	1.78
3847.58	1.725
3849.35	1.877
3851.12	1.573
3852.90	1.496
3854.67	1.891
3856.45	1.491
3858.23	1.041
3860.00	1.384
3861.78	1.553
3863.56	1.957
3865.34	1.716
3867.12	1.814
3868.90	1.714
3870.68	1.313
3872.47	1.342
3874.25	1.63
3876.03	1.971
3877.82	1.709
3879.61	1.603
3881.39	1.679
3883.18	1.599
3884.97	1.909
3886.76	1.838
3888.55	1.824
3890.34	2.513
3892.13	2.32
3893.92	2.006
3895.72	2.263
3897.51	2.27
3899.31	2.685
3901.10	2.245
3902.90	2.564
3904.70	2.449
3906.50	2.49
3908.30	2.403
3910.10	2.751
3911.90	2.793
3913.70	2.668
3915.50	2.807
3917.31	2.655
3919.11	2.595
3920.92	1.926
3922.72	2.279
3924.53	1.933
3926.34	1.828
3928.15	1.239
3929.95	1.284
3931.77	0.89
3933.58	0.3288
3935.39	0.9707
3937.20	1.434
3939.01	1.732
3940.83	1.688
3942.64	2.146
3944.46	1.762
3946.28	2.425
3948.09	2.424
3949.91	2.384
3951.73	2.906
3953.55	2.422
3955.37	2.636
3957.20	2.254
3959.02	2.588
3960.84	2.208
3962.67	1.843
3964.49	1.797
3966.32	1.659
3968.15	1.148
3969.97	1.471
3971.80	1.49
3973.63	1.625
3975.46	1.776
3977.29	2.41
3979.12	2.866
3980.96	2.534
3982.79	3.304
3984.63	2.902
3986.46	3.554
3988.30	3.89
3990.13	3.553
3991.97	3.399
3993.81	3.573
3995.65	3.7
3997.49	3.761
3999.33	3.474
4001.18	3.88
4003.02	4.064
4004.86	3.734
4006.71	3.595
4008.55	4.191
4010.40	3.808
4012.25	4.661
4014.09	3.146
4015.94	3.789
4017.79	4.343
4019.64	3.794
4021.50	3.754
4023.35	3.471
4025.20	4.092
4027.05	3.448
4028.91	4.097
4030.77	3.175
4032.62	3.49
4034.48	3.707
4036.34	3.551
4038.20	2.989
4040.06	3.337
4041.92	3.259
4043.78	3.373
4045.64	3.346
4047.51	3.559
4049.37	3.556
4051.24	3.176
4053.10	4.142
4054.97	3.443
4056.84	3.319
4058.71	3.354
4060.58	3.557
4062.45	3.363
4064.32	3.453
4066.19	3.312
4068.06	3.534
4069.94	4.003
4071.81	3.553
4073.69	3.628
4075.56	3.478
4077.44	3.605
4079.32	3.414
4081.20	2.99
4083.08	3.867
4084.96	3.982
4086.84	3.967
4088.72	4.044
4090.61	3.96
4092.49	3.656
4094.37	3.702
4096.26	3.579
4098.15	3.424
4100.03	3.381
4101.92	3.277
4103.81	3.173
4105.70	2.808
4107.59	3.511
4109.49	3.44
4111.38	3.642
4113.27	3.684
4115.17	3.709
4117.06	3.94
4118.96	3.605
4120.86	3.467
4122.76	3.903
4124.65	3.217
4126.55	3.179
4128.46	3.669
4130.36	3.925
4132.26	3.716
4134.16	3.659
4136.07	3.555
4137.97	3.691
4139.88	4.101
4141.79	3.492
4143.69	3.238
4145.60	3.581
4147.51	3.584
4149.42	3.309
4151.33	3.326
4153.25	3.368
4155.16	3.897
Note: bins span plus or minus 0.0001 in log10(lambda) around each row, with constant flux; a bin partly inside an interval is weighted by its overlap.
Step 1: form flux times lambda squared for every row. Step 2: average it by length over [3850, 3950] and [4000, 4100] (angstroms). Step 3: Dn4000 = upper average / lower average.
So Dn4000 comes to 2.0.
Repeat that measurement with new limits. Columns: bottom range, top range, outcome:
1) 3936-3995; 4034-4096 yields 1.57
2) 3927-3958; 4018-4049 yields 2.04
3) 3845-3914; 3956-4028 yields 1.69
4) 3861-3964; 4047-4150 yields 1.94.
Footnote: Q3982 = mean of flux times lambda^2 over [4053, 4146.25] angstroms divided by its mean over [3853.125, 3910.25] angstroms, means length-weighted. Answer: 2.1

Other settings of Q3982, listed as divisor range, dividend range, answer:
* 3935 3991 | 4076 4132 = 1.69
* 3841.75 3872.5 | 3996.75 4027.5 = 2.56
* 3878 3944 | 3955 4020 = 1.56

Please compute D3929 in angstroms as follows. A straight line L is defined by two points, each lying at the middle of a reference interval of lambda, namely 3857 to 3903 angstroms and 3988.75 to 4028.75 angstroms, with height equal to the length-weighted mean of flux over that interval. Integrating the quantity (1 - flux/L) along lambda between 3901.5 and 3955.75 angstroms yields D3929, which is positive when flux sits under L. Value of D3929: 9.58 angstroms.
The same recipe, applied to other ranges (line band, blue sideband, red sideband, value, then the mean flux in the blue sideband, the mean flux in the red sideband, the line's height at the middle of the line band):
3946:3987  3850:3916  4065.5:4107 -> 5.5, 1.98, 3.56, 2.63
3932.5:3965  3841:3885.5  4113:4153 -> 4.0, 1.64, 3.59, 2.26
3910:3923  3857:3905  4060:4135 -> -2.5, 1.88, 3.57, 2.16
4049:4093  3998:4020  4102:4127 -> 0.5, 3.87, 3.48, 3.64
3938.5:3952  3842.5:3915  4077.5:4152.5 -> 1.4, 1.94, 3.57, 2.4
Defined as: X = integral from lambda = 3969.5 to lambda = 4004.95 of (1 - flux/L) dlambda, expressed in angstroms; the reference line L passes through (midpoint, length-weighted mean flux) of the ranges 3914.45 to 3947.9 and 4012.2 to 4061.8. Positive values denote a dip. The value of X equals -3.69 angstroms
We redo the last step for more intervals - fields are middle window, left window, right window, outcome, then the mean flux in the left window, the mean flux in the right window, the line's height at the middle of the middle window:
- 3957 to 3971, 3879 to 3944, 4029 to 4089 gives 3.8 angstroms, 2.02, 3.52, 2.55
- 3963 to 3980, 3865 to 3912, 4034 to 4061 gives 6.0 angstroms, 2.05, 3.44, 2.77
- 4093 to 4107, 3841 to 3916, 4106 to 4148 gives 0.3 angstroms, 1.95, 3.6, 3.42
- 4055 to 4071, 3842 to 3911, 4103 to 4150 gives -1.8 angstroms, 1.9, 3.56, 3.13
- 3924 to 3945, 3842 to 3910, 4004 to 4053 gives 9.3 angstroms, 1.88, 3.64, 2.56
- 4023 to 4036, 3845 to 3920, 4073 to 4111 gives -2.4 angstroms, 2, 3.55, 3.08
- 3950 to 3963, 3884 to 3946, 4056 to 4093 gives 0.1 angstroms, 2.05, 3.6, 2.45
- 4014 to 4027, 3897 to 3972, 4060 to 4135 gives -4.2 angstroms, 2.06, 3.57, 2.86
